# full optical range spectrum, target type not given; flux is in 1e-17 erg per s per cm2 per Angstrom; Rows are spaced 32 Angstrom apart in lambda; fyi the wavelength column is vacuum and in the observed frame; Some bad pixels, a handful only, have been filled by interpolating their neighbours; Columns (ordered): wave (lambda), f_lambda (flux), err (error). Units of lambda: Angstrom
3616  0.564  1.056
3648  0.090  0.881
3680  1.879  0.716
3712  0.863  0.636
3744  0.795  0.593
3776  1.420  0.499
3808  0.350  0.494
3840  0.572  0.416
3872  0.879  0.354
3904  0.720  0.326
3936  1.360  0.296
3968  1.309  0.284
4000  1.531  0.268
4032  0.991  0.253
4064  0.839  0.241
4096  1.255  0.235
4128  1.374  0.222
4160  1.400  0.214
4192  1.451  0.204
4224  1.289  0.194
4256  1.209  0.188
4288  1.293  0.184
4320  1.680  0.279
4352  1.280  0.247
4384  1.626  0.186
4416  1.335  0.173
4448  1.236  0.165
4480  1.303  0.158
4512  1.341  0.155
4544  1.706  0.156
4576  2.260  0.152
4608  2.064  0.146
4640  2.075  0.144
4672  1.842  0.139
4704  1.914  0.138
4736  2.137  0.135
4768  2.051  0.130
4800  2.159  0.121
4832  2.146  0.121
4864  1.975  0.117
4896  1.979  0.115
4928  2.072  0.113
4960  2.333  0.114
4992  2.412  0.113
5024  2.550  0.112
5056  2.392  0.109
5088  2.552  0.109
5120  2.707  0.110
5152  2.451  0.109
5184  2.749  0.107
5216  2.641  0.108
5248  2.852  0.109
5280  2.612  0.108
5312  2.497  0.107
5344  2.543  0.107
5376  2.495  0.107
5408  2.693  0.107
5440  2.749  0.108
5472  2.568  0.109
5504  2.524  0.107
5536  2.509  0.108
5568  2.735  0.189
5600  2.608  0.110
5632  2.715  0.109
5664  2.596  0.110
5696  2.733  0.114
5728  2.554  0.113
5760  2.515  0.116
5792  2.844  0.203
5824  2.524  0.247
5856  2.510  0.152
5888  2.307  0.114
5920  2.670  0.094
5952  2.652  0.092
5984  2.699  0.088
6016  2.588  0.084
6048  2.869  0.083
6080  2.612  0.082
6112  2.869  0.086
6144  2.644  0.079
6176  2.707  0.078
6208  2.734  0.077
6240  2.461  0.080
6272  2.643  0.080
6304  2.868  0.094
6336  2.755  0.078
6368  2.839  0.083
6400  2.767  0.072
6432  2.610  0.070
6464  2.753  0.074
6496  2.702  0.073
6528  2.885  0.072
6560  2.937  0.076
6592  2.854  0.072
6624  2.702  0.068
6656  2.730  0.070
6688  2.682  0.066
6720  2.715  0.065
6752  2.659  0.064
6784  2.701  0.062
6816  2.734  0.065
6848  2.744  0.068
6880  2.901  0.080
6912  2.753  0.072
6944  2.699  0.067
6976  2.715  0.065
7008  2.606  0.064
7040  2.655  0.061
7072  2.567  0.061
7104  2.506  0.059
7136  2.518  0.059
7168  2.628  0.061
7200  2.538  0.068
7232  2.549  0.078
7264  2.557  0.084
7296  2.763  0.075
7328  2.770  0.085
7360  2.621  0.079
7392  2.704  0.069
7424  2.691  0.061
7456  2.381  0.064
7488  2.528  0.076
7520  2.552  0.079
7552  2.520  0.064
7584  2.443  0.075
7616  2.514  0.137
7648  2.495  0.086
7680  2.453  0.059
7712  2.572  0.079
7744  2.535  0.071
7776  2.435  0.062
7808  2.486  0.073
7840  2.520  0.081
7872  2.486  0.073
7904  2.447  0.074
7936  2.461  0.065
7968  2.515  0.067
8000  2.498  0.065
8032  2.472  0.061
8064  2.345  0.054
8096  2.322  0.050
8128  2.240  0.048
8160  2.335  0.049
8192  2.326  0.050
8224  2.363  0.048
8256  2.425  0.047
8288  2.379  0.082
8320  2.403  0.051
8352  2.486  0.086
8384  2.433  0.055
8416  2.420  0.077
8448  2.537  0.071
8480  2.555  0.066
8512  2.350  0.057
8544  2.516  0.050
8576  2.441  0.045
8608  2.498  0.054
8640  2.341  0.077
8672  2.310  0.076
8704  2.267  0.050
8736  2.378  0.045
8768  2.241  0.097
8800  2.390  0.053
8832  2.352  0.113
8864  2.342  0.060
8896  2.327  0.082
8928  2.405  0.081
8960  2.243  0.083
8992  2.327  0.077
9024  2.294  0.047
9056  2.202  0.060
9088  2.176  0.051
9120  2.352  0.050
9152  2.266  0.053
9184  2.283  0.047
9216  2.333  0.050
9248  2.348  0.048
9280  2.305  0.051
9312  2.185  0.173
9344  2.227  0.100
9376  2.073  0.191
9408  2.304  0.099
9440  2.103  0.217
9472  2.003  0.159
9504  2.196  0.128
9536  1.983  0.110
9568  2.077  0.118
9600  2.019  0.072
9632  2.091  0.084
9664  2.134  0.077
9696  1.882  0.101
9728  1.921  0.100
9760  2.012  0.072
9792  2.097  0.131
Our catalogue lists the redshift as 0.137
